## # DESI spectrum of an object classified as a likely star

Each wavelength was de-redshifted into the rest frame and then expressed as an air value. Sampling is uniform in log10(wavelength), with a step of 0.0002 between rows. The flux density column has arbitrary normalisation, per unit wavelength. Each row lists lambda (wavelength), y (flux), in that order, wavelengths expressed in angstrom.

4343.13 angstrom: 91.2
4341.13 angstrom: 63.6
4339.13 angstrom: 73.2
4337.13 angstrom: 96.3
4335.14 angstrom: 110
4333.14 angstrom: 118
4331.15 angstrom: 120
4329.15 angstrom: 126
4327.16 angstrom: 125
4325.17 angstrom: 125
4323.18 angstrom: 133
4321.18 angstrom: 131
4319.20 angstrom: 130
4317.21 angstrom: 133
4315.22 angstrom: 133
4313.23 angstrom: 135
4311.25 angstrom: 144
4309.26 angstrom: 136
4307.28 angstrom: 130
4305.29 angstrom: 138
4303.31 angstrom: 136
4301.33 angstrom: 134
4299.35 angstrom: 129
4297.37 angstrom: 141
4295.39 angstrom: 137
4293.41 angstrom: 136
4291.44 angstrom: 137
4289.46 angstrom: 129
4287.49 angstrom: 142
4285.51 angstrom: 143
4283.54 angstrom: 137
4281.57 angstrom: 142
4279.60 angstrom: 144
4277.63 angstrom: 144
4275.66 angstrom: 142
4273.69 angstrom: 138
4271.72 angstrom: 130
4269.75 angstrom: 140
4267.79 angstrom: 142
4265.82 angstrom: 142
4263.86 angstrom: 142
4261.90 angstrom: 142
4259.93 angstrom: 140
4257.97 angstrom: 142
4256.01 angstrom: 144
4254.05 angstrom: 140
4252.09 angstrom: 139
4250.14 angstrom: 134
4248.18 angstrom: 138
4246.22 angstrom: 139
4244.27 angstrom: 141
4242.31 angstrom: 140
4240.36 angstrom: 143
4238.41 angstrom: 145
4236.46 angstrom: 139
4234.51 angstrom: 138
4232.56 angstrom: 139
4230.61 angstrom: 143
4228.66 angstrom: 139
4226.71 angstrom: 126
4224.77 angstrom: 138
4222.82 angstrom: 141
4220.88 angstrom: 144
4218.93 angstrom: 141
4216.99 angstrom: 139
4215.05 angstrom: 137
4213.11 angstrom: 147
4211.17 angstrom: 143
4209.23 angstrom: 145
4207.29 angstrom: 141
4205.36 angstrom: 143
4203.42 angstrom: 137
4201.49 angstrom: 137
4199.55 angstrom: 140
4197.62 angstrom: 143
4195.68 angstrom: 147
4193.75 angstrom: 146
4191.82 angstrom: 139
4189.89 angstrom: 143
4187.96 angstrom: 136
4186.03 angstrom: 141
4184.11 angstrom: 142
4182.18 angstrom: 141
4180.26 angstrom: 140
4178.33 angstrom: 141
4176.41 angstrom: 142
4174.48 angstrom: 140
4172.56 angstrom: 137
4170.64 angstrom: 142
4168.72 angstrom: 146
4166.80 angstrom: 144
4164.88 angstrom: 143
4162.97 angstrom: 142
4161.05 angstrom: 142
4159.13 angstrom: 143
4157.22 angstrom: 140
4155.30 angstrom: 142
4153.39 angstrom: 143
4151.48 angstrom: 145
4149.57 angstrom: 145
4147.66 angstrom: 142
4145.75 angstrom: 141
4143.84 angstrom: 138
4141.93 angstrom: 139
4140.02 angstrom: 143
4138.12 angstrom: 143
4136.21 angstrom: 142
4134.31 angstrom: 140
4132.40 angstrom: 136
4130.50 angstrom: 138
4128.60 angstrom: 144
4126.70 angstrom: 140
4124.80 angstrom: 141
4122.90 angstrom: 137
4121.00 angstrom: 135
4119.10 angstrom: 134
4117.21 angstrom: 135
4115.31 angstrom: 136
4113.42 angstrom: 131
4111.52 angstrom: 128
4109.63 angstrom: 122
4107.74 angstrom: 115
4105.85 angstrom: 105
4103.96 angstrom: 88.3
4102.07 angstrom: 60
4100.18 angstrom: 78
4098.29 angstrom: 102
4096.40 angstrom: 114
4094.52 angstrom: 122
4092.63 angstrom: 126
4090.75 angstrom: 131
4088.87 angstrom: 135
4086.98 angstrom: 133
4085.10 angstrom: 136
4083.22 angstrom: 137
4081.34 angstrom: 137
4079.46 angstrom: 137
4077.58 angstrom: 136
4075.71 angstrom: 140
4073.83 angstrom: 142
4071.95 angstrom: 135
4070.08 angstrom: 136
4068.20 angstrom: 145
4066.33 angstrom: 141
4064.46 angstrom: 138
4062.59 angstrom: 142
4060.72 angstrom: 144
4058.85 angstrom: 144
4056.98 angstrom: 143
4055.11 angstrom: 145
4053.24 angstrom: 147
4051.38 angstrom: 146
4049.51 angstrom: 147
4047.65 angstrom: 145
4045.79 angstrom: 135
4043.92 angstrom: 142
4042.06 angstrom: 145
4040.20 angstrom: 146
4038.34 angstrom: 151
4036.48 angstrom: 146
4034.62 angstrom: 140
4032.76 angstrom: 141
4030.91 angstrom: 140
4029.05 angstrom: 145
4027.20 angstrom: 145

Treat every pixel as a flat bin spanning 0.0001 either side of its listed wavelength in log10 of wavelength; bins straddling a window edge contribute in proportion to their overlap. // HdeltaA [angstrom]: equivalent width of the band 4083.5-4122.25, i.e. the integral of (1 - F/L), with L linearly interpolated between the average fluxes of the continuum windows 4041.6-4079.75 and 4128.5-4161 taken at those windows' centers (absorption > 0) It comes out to 6.2 angstrom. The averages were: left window 142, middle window 119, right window 141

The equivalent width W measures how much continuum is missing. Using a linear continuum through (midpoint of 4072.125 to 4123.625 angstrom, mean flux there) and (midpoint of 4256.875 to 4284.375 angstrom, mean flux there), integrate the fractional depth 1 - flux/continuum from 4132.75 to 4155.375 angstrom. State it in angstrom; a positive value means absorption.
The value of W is -2.4 angstrom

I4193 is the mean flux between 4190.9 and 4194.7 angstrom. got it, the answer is 143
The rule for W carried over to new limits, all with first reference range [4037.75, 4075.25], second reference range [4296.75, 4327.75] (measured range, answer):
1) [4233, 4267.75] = -1.3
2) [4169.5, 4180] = -0.2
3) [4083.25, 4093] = 0.6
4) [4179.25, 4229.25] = -1.2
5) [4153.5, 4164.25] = -0.2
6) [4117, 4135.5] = 0.3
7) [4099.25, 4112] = 3.8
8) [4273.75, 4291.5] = -0.7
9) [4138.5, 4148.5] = -0.1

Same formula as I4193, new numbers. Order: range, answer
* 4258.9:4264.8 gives 141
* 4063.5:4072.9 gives 139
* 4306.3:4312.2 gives 137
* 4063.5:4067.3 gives 140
